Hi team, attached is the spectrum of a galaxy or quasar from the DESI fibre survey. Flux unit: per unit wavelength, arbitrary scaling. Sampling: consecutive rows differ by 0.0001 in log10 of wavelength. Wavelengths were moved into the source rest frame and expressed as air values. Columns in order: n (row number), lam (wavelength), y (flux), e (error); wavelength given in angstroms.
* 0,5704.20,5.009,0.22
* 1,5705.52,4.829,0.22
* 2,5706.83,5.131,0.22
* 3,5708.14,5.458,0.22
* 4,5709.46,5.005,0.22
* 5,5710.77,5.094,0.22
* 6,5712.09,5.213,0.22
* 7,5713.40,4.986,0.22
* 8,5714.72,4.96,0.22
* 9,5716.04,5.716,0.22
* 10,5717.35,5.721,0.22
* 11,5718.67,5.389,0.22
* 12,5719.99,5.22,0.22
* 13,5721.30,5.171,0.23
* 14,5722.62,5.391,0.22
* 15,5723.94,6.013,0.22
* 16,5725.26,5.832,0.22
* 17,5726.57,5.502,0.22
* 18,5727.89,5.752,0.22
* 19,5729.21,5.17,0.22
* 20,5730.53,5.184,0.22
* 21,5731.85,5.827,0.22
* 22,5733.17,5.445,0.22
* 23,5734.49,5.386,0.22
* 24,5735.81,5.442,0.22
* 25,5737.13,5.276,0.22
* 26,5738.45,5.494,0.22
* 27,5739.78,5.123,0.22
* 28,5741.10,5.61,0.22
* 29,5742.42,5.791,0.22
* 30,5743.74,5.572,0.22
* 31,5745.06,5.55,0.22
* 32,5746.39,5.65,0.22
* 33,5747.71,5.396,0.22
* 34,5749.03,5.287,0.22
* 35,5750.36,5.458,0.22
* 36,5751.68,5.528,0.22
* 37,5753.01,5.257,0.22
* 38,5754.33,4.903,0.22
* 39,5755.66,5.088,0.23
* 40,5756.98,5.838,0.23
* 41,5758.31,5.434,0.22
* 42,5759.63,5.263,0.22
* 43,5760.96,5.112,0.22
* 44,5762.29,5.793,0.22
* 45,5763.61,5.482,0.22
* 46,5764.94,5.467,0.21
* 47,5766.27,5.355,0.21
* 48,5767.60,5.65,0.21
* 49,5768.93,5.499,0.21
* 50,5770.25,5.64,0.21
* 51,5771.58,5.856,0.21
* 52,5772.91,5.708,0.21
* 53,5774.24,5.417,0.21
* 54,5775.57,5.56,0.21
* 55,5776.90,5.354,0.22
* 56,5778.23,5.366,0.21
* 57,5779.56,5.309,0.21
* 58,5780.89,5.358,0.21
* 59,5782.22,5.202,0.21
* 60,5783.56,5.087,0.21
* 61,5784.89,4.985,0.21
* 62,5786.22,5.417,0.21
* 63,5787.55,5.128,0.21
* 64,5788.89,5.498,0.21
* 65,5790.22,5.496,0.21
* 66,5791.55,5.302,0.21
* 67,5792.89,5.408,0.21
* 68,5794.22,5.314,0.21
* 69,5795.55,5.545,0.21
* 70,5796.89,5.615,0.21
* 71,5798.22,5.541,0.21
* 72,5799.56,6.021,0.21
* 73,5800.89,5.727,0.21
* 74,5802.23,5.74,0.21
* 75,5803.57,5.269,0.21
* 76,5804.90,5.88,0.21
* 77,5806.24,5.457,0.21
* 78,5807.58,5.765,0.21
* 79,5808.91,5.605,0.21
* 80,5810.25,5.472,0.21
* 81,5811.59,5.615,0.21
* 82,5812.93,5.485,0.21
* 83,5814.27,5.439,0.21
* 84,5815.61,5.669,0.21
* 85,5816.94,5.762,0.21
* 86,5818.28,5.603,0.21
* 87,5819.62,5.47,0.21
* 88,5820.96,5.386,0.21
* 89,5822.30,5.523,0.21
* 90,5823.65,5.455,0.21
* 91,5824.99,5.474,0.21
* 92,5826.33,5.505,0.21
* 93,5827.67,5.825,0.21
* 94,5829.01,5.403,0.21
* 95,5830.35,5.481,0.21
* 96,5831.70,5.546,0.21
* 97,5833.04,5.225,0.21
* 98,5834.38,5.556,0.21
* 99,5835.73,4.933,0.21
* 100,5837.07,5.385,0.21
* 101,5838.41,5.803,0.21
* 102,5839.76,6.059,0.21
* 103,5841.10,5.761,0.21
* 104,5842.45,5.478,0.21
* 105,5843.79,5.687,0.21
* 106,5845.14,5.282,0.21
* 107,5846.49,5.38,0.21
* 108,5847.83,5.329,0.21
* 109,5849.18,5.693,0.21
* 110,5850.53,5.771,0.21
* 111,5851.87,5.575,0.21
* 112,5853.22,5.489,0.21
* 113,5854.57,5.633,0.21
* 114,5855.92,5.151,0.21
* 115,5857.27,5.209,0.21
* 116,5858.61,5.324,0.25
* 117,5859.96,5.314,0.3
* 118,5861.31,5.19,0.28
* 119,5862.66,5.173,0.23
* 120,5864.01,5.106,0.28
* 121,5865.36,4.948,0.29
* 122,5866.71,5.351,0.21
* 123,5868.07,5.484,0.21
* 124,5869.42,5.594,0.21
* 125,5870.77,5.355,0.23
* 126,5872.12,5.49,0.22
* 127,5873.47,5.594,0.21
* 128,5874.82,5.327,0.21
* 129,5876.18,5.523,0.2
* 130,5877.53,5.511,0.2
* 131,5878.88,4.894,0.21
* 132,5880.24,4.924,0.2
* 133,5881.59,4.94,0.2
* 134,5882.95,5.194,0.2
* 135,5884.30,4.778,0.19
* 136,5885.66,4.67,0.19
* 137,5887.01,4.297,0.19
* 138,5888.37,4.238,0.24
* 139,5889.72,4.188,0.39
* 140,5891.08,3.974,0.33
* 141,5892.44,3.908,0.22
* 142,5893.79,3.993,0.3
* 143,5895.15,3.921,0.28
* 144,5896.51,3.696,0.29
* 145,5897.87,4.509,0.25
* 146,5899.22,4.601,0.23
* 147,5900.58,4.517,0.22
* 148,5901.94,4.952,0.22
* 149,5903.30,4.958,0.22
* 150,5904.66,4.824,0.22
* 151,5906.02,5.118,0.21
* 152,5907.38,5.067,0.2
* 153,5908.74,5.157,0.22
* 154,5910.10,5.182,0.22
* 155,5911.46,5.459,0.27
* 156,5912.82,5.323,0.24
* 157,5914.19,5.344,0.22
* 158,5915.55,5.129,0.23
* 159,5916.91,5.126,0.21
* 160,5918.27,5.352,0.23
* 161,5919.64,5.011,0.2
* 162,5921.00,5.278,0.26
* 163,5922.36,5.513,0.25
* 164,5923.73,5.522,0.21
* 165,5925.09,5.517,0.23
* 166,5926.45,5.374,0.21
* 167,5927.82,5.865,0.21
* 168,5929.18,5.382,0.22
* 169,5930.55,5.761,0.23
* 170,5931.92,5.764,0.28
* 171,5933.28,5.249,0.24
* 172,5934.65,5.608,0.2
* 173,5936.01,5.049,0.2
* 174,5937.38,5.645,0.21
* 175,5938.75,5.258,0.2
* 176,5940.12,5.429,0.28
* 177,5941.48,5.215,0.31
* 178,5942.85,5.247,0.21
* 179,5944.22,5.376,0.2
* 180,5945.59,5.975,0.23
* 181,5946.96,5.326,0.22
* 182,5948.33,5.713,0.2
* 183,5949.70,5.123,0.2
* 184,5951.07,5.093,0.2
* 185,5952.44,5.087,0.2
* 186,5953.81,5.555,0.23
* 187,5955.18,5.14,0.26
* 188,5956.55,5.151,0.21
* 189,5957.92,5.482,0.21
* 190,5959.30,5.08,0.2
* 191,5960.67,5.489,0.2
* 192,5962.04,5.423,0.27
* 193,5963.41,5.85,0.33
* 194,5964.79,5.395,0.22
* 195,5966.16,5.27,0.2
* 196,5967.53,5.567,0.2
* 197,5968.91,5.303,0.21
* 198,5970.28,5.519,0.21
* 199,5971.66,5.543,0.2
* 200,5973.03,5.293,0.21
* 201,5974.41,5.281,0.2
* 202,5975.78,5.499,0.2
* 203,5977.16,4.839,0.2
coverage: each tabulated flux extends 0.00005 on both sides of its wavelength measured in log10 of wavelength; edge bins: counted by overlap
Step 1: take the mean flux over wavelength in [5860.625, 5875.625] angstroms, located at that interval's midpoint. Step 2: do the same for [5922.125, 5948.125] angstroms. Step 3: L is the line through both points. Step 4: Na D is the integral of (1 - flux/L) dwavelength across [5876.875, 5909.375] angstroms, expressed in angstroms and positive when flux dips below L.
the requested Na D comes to 4.6 angstroms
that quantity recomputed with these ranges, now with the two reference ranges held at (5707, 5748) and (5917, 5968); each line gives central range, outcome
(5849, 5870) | 0.2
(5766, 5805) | -0.4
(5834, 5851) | -0.4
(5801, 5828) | -0.8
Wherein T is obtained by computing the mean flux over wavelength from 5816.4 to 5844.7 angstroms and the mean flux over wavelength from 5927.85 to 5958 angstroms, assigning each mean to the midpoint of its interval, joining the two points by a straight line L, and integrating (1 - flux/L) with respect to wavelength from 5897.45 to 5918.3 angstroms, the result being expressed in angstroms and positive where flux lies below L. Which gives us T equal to 1.6 angstroms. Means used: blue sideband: 5.54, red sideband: 5.4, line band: 5.04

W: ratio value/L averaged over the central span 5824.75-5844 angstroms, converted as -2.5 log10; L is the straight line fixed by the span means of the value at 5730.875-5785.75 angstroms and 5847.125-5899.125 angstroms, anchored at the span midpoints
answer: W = -0.08 mag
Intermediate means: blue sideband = 5.43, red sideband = 5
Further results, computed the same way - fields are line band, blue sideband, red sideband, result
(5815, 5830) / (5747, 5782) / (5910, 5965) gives -0.03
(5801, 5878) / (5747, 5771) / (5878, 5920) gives -0.09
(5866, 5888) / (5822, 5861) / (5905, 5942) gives 0.05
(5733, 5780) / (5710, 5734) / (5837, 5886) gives -0.01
